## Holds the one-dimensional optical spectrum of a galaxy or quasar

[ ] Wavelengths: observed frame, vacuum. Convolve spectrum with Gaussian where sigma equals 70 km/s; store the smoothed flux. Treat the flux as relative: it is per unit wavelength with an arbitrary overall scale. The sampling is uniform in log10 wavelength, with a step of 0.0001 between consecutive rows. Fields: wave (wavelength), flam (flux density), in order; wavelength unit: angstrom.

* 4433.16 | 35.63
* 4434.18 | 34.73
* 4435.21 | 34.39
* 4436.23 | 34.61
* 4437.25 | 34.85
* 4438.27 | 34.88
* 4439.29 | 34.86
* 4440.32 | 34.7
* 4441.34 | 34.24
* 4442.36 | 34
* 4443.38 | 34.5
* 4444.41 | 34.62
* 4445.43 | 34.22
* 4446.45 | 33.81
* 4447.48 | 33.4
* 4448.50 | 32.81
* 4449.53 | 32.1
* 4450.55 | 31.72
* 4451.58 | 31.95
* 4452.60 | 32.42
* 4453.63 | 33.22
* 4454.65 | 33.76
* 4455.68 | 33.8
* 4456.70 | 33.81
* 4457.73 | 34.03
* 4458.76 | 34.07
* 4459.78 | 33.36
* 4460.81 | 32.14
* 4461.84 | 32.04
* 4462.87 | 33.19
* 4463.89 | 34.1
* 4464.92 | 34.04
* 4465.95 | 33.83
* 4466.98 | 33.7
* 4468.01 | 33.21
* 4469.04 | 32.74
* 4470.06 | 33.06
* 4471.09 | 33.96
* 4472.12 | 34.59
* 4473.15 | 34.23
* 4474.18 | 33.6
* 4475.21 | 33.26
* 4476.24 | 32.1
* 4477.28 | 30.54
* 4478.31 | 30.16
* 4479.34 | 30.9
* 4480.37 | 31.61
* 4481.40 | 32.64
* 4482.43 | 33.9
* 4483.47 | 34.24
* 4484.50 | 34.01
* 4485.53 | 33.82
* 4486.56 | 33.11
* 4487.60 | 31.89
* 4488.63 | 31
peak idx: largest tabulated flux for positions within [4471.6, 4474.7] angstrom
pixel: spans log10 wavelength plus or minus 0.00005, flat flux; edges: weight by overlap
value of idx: 34.59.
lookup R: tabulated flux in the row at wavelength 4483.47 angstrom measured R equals 34.24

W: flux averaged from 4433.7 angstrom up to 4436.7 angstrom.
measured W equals 34.5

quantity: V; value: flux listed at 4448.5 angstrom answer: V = 32.81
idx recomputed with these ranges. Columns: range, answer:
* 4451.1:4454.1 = 33.22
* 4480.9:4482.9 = 33.9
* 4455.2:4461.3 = 34.07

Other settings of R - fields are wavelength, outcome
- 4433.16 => 35.63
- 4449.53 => 32.1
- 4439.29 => 34.86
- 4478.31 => 30.16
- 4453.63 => 33.22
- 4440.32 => 34.7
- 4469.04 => 32.74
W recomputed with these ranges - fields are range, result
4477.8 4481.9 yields 31.4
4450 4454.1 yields 32.3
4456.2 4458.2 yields 33.9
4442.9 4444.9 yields 34.4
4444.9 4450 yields 33.3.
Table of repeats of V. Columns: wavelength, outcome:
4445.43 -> 34.22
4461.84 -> 32.04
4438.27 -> 34.88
